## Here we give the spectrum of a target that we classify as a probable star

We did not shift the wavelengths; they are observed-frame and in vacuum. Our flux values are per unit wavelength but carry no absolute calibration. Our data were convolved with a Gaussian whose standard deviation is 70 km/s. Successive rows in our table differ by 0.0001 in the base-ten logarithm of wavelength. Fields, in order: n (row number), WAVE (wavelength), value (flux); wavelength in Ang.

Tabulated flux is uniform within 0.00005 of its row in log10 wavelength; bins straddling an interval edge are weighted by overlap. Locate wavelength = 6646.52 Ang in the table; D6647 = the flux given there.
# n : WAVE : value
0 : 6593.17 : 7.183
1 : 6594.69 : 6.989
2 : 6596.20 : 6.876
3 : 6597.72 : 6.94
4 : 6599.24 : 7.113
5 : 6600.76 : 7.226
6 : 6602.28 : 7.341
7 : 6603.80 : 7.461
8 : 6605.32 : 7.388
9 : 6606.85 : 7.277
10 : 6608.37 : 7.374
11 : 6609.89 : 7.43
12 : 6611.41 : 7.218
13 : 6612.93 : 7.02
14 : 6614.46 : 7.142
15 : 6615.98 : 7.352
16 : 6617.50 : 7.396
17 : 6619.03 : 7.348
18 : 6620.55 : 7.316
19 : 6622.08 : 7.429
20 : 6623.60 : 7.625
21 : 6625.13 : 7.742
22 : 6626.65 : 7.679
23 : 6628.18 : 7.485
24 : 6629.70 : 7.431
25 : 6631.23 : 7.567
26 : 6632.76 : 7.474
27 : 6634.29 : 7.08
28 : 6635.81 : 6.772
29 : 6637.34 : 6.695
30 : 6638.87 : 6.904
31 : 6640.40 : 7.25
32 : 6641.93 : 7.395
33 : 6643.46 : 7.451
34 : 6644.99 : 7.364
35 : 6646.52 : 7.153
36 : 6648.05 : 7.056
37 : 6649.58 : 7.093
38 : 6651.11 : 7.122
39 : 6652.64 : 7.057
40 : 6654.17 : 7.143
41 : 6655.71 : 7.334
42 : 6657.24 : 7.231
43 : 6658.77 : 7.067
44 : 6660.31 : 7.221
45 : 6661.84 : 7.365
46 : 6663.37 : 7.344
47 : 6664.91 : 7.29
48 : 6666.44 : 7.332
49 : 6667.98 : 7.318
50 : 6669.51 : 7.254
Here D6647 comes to 7.153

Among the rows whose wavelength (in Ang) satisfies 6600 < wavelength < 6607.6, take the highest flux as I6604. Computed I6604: 7.461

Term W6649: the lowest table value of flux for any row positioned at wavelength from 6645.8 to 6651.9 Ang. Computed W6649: 7.056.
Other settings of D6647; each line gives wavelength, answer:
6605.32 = 7.388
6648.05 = 7.056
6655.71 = 7.334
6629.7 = 7.431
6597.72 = 6.94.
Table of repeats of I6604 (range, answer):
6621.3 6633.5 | 7.742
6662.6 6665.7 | 7.344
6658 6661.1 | 7.221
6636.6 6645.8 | 7.451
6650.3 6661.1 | 7.334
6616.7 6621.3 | 7.396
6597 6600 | 7.113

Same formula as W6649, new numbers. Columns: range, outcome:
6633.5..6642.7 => 6.695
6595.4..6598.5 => 6.876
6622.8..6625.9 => 7.625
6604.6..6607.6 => 7.277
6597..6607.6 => 6.94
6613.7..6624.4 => 7.142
